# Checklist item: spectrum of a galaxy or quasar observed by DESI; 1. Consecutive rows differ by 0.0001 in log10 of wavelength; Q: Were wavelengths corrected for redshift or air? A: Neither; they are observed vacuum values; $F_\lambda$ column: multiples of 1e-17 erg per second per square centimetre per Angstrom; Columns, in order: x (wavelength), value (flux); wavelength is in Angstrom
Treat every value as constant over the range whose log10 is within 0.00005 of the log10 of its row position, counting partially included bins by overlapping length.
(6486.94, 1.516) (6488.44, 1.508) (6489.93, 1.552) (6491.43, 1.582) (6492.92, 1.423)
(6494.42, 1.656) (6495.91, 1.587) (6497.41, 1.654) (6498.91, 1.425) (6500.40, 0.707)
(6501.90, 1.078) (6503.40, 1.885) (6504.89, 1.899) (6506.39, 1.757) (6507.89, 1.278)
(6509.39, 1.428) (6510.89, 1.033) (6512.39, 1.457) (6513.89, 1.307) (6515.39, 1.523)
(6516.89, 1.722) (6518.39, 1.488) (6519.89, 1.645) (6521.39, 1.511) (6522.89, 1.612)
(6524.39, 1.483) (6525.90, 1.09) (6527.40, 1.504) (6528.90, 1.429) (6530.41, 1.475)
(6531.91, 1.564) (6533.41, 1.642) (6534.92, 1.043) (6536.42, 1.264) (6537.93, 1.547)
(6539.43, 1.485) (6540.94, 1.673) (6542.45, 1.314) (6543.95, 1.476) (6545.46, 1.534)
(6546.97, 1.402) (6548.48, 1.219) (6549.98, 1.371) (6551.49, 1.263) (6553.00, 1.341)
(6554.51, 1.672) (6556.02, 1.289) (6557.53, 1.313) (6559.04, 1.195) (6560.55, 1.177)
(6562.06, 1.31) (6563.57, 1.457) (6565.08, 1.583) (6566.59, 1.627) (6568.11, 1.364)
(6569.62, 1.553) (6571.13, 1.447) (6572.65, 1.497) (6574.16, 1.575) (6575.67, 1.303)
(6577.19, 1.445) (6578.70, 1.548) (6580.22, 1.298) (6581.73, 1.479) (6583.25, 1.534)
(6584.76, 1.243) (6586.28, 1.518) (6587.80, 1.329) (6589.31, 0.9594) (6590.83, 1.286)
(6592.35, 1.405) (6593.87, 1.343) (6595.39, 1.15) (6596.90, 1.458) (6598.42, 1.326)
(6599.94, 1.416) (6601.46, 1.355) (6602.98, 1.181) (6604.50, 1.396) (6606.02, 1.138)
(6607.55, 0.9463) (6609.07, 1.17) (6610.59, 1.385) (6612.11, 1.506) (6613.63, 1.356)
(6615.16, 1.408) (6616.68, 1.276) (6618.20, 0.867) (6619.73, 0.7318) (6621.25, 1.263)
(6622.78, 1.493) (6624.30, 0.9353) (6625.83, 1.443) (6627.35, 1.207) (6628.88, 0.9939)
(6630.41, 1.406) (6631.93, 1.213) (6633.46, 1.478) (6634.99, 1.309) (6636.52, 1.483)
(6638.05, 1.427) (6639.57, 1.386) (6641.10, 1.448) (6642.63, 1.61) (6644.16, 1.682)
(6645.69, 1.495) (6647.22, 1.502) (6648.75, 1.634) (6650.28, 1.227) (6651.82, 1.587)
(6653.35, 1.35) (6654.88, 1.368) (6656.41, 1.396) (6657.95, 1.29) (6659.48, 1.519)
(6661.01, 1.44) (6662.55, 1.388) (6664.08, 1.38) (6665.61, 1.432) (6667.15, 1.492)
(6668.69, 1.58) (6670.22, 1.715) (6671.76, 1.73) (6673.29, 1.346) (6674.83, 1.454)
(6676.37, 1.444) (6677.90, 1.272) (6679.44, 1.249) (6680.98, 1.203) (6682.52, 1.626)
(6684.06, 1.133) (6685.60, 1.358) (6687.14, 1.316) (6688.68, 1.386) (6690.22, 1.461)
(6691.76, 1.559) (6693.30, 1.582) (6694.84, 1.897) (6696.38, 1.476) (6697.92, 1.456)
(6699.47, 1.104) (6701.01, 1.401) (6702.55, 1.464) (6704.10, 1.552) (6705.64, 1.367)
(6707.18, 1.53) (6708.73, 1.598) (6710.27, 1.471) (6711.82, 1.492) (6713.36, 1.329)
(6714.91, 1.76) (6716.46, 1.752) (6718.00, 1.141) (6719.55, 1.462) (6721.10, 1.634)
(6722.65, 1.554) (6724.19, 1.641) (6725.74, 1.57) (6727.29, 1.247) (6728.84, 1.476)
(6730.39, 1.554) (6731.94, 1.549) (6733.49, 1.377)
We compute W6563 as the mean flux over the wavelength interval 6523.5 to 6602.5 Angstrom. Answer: 1.4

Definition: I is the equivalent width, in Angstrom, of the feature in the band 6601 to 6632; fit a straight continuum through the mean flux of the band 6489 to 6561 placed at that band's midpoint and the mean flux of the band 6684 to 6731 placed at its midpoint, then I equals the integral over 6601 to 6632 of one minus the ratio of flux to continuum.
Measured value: 5.1 Angstrom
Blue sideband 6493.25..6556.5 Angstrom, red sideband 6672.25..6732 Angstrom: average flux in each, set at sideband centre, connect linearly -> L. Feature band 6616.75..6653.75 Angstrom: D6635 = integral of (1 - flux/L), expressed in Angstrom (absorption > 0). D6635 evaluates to 2.92 Angstrom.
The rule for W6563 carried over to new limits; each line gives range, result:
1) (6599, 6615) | 1.29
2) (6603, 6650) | 1.32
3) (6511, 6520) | 1.48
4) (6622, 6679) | 1.42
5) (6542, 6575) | 1.41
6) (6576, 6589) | 1.4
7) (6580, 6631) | 1.27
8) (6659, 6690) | 1.42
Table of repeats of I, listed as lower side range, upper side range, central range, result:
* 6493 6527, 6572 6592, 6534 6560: 0.86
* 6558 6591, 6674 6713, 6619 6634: 2.12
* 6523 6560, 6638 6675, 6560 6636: 6.09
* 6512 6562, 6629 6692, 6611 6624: 1.78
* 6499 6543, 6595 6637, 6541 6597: -1.58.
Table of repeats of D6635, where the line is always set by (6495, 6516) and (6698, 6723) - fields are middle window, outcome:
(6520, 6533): -0.34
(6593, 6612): 2.23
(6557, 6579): 0.29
